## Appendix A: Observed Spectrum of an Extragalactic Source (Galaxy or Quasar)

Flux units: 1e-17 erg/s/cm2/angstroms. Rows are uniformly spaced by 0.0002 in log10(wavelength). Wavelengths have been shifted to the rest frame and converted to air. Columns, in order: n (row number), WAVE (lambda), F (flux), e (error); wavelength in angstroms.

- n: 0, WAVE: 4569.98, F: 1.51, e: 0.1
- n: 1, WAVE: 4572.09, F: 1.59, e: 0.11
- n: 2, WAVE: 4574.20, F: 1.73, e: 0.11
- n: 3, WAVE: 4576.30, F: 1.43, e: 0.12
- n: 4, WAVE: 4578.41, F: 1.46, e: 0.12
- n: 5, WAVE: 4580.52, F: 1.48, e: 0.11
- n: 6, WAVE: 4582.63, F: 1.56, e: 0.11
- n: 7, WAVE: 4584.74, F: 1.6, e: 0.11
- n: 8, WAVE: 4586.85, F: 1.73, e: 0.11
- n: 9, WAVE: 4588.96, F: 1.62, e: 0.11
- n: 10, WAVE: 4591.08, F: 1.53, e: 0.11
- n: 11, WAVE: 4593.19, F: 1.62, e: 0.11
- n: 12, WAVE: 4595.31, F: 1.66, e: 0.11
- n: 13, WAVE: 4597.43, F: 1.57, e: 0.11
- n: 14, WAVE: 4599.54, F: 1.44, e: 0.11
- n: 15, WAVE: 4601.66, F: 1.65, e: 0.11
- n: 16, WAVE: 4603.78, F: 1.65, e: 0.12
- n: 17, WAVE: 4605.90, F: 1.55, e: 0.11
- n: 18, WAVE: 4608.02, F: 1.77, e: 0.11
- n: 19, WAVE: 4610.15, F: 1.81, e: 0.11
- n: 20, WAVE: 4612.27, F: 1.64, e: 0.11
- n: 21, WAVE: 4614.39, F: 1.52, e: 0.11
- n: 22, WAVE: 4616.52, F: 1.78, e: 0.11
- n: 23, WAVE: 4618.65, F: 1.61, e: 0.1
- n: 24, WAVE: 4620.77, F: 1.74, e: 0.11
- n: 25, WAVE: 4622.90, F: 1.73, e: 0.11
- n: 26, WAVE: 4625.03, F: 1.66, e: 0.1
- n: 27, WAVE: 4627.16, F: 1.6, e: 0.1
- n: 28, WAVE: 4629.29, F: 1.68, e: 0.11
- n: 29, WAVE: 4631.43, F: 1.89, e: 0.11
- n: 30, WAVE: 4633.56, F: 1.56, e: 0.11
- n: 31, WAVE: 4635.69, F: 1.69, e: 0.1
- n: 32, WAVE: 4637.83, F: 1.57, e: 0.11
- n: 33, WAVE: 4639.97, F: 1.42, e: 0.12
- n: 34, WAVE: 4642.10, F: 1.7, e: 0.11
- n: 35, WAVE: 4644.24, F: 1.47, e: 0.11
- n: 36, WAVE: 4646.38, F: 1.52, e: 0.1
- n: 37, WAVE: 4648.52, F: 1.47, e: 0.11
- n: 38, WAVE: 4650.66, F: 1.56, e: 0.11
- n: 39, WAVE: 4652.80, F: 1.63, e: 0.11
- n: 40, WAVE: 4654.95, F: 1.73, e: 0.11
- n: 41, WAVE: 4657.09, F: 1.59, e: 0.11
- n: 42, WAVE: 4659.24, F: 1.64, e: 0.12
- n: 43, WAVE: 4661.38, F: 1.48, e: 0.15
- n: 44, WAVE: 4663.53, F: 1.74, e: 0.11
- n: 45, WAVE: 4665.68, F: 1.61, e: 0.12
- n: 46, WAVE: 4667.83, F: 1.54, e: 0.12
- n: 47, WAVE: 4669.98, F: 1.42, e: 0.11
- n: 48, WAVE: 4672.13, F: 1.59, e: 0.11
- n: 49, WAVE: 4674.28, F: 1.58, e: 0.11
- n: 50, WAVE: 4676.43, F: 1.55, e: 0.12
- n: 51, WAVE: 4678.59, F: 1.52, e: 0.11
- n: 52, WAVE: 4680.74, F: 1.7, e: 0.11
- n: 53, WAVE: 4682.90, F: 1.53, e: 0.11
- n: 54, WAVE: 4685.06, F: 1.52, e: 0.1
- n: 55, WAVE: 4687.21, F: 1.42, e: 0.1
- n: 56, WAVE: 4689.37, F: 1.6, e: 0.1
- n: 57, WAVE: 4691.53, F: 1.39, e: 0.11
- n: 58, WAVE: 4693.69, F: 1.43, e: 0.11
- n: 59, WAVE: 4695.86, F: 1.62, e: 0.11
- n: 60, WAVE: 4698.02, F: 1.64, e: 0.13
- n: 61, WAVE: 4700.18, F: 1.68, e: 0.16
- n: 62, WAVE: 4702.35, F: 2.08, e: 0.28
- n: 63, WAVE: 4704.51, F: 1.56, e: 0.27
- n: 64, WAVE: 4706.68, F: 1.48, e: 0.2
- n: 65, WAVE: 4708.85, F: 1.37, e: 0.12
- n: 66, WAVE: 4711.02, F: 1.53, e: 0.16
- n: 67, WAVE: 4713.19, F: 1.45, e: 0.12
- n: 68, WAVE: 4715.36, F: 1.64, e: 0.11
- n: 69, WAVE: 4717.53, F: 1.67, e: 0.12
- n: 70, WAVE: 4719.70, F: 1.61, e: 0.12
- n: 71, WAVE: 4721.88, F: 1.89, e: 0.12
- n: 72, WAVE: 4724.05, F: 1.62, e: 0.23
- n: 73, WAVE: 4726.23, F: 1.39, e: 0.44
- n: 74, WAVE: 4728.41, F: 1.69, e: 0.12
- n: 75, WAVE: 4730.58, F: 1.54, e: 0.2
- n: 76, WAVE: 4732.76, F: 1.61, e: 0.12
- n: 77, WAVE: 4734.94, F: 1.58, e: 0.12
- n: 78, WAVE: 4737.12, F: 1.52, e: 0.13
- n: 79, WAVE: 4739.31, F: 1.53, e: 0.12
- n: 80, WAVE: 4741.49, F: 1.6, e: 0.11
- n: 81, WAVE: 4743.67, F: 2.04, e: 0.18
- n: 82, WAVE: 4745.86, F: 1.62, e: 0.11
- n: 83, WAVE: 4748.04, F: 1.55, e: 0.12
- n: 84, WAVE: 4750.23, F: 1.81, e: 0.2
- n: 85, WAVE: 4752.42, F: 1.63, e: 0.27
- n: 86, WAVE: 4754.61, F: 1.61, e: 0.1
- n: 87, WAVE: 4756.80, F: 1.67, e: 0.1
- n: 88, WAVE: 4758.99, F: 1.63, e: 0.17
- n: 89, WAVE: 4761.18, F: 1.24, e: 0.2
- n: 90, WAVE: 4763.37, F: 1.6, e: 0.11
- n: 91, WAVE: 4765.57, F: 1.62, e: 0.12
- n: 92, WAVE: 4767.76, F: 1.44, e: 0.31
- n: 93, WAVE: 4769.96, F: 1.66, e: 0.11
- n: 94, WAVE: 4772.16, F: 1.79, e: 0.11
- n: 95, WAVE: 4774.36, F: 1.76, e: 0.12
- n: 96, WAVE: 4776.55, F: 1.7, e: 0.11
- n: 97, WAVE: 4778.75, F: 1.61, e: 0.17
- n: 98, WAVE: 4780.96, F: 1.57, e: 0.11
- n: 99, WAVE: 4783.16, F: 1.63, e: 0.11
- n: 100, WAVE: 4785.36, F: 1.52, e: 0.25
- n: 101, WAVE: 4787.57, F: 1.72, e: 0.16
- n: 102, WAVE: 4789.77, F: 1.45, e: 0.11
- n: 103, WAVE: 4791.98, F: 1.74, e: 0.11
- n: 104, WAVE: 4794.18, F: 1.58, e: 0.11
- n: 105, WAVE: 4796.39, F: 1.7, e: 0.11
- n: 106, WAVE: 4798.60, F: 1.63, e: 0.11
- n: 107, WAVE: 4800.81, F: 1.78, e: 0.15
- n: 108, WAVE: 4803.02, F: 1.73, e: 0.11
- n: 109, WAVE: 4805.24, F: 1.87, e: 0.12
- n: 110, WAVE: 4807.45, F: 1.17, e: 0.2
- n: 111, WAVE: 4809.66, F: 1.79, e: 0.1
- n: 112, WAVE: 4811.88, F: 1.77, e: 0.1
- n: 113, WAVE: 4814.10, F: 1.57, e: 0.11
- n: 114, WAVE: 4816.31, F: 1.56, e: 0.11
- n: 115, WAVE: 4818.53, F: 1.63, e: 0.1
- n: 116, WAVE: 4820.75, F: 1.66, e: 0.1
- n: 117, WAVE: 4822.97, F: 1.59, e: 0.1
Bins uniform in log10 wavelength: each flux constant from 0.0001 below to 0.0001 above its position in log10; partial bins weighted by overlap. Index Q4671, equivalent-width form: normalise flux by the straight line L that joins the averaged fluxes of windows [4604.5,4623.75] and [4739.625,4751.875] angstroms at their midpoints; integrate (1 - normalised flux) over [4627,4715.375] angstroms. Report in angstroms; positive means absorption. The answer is 5.9 angstroms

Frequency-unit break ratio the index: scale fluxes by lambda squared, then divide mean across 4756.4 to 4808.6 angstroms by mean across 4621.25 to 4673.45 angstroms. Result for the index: 1.07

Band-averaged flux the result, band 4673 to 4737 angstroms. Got 1.58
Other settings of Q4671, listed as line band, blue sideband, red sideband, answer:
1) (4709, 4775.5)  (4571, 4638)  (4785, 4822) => 0.9 angstroms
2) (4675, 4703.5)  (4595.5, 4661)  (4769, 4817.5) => 0.8 angstroms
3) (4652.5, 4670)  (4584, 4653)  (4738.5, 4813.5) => 0.2 angstroms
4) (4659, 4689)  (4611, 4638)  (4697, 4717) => 1.3 angstroms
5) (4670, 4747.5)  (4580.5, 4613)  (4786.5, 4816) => 2.2 angstroms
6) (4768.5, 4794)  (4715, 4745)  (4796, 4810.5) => 0.2 angstroms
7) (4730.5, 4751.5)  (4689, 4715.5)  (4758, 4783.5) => -0.7 angstroms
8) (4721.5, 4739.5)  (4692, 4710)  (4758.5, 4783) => 0.1 angstroms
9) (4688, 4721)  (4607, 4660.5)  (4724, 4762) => 0.7 angstroms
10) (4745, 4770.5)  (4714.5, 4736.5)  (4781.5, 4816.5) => 0.6 angstroms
